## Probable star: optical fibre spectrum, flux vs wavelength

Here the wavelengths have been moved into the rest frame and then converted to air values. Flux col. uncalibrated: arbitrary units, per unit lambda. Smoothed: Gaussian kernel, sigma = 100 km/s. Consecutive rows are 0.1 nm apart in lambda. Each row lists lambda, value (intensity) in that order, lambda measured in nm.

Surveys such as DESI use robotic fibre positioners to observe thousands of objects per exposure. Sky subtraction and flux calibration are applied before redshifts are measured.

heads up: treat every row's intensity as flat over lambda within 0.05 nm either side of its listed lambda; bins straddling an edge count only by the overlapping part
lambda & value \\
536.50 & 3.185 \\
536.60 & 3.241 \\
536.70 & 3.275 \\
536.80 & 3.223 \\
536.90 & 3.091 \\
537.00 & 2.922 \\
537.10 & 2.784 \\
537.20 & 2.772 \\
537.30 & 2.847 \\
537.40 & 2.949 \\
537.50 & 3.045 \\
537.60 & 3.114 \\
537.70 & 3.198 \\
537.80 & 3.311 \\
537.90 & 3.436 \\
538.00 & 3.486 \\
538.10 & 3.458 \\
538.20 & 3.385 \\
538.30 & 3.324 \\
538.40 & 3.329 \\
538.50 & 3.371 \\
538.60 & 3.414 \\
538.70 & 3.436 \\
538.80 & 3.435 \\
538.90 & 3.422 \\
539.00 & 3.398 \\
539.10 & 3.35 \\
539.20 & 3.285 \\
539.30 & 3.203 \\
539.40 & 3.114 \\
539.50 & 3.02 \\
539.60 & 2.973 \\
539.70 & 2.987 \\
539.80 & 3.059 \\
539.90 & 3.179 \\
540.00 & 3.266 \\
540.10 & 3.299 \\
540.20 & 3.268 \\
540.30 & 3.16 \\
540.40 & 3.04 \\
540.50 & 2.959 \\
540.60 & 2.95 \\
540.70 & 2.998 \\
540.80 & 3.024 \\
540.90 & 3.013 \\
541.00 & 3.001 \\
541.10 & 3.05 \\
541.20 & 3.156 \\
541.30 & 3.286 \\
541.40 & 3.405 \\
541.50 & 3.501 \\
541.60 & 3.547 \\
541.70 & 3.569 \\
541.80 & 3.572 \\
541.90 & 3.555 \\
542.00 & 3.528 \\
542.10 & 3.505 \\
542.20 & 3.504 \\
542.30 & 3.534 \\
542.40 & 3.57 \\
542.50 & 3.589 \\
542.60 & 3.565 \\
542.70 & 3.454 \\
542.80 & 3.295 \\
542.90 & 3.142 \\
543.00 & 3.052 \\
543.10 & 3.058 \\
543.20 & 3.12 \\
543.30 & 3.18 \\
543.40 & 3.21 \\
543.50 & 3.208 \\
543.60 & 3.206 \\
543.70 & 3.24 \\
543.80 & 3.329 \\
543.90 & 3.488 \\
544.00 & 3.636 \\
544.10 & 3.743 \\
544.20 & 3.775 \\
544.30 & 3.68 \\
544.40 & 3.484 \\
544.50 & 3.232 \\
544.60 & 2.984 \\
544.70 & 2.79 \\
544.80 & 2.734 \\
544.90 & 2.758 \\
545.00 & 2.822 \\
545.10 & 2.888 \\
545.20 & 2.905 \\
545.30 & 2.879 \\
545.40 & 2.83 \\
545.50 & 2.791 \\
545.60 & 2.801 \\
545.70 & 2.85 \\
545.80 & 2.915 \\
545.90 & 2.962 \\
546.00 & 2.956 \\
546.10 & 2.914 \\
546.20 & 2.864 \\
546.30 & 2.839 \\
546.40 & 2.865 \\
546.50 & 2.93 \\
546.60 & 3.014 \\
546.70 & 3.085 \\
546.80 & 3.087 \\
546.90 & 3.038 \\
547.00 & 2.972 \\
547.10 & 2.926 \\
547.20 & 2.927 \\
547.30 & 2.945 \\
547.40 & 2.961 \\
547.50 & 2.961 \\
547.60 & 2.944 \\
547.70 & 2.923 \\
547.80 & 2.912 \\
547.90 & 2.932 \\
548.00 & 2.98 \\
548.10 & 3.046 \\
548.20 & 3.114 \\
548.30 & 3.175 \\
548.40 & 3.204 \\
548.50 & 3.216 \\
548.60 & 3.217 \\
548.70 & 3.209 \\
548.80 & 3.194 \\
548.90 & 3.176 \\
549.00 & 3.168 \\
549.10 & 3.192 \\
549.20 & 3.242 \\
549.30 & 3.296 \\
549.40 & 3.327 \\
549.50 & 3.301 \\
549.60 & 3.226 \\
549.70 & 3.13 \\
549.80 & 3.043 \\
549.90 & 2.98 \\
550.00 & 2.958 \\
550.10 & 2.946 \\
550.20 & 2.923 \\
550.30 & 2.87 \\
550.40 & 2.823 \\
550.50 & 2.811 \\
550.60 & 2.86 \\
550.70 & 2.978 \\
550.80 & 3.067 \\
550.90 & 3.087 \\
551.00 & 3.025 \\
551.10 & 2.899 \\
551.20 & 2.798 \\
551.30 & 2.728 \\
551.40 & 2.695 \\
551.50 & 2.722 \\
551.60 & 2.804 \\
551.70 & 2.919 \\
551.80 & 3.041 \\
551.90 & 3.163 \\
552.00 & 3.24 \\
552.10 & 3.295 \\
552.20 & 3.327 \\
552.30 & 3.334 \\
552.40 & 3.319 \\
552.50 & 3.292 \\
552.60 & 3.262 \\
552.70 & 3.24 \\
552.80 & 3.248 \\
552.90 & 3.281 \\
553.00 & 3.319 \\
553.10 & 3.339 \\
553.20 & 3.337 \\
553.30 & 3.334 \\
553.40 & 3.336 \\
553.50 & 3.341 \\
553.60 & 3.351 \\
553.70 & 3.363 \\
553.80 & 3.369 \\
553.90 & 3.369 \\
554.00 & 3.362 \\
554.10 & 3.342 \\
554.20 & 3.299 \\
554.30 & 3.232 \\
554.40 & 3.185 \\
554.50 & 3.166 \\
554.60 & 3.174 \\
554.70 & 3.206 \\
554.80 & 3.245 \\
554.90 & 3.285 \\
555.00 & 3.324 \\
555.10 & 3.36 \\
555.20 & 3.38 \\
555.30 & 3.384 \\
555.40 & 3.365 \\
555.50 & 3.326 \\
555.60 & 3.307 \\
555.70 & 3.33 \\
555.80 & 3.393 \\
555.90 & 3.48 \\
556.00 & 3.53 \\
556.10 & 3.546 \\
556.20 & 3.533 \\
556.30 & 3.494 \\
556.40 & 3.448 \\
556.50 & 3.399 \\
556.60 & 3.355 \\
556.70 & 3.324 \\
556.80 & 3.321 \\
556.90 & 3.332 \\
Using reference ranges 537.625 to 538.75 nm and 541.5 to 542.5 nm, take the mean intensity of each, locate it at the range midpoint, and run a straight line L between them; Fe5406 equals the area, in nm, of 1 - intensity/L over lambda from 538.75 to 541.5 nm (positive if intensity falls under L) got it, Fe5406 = 0.23 nm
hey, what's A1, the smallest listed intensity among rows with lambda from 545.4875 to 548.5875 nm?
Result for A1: 2.791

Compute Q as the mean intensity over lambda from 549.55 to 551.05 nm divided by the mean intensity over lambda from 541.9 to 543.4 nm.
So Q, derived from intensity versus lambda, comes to 0.9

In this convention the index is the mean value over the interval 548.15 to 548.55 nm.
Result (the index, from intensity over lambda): 3.18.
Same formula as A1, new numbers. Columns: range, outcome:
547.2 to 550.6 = 2.811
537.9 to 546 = 2.734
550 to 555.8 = 2.695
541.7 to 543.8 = 3.052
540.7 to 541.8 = 2.998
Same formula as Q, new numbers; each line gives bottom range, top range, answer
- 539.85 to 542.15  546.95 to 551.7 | 0.93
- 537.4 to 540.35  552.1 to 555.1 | 1.01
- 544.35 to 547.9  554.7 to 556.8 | 1.15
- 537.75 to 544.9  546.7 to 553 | 0.93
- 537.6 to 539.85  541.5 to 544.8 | 1.03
